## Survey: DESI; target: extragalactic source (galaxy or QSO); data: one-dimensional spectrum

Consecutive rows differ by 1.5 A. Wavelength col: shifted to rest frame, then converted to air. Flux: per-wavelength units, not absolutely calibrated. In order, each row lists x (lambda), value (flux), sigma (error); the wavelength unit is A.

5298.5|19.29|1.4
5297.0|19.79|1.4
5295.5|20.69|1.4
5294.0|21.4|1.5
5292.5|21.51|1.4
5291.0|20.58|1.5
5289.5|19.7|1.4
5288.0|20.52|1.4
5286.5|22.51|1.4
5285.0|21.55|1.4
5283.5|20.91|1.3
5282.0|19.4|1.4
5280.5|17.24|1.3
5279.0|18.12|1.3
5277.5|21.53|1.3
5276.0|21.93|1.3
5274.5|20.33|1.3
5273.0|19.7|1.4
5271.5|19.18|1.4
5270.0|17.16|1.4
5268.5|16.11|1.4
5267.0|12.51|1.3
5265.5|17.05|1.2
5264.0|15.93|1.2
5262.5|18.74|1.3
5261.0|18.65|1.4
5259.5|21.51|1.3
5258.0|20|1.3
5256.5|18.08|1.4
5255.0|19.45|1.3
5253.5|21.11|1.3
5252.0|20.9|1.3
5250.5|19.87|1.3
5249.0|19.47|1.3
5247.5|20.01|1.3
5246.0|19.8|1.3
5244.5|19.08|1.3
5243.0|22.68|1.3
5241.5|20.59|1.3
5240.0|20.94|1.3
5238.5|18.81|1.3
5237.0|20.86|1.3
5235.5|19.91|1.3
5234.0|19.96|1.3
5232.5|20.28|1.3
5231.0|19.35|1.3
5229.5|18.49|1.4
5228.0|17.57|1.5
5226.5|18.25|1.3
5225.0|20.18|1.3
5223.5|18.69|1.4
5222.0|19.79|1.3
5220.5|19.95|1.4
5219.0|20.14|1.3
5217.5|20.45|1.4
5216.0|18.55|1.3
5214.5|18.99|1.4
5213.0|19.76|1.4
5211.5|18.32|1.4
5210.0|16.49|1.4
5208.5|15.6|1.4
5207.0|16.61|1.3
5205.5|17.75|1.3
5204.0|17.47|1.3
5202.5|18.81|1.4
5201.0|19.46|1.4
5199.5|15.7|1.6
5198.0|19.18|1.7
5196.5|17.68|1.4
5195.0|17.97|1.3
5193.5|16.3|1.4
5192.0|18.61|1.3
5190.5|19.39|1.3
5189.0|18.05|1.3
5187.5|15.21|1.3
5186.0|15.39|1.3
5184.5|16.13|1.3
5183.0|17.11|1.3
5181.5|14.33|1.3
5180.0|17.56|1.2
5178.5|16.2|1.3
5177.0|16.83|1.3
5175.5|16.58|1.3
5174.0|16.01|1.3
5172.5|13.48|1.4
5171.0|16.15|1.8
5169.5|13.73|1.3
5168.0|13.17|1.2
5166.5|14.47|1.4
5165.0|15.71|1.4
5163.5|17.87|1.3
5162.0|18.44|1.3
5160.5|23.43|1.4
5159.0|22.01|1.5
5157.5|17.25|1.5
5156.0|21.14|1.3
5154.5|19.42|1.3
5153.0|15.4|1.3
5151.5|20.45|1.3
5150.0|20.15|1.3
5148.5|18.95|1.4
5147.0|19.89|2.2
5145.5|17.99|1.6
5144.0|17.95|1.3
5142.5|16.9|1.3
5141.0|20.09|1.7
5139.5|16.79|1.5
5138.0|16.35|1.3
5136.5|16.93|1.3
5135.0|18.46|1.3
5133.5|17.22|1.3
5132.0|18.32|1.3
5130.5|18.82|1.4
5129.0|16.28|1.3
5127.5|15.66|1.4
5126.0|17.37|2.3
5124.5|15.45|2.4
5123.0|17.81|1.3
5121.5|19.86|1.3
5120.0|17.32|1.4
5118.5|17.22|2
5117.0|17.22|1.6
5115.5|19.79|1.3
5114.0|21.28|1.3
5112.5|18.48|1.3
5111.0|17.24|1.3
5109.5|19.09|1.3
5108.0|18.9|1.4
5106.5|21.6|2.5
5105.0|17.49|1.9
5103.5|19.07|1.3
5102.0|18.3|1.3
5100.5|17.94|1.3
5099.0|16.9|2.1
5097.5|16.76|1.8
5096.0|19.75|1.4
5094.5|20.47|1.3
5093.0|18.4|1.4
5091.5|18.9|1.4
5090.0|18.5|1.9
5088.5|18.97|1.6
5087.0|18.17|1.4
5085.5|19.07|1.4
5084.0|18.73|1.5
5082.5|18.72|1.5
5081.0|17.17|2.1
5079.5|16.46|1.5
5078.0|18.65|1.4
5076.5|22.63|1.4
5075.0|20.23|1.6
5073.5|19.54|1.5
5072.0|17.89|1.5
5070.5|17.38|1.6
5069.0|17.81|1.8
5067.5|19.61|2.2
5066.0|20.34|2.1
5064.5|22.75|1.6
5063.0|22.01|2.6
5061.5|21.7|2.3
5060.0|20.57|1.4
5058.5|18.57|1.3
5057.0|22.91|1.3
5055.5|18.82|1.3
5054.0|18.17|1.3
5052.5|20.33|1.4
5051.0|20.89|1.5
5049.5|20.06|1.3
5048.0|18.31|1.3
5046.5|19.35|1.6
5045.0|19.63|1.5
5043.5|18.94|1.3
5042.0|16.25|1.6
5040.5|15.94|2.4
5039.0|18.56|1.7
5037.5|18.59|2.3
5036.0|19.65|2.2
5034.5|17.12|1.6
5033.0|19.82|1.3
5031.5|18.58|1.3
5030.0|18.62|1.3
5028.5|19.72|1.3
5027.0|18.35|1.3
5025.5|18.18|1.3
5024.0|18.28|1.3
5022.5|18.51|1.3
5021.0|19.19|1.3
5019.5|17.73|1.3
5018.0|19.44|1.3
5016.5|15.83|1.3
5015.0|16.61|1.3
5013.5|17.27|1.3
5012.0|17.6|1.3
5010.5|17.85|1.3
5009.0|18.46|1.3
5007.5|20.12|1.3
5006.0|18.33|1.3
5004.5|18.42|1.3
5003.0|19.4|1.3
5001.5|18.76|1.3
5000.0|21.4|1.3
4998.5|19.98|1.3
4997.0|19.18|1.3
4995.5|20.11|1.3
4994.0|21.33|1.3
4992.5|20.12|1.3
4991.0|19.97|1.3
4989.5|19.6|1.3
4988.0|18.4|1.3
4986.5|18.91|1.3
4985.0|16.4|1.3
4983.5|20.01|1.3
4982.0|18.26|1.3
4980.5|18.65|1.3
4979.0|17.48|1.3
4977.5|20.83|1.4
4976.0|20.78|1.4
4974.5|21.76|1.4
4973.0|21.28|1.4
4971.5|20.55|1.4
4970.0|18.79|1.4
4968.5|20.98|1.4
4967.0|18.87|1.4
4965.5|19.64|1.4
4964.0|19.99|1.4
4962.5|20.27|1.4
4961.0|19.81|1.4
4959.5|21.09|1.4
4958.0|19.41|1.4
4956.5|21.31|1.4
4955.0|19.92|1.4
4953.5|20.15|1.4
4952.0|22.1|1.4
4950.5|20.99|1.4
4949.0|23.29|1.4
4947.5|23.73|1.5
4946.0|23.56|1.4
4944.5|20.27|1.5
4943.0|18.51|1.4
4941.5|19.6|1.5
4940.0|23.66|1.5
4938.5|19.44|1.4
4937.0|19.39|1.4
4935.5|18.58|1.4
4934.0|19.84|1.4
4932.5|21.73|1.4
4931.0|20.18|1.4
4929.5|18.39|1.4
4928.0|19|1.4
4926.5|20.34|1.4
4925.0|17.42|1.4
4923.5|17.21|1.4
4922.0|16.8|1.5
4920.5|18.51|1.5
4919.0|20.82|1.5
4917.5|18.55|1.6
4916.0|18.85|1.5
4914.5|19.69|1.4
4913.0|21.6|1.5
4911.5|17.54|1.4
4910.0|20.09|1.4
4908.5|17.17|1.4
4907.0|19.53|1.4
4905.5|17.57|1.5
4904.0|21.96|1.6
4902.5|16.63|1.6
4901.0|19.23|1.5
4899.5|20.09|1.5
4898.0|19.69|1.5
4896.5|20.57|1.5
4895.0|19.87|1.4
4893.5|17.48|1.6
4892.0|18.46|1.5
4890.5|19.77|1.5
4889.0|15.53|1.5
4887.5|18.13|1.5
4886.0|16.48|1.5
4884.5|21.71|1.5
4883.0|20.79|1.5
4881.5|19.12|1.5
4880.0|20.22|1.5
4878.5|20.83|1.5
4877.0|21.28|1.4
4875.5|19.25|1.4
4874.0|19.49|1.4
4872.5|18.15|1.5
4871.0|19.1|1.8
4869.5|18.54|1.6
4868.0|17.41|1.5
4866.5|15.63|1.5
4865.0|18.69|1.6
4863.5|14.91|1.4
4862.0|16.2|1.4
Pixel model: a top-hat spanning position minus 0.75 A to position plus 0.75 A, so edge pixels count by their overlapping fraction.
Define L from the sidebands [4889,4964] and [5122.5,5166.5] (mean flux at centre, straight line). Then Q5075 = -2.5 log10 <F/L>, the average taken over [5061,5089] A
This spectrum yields -0.038 mag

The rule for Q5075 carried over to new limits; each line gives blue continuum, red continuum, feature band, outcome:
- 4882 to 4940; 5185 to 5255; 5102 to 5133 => 0.044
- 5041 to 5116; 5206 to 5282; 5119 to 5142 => 0.098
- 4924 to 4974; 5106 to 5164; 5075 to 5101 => 0.017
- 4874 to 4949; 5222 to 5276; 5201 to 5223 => 0.043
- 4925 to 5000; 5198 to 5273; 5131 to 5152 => 0.058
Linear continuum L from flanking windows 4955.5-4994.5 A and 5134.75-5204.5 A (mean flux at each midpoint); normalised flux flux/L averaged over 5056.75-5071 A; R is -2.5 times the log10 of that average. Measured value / -0.09 mag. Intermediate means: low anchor 19.8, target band 20.3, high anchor 17.5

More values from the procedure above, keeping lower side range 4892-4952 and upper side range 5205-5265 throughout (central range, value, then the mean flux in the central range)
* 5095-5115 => 0.04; 18.7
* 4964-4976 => -0.04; 20.3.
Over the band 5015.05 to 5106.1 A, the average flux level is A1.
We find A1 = 18.9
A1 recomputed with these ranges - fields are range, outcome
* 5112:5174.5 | 17.8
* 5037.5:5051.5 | 18.6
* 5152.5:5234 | 17.7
